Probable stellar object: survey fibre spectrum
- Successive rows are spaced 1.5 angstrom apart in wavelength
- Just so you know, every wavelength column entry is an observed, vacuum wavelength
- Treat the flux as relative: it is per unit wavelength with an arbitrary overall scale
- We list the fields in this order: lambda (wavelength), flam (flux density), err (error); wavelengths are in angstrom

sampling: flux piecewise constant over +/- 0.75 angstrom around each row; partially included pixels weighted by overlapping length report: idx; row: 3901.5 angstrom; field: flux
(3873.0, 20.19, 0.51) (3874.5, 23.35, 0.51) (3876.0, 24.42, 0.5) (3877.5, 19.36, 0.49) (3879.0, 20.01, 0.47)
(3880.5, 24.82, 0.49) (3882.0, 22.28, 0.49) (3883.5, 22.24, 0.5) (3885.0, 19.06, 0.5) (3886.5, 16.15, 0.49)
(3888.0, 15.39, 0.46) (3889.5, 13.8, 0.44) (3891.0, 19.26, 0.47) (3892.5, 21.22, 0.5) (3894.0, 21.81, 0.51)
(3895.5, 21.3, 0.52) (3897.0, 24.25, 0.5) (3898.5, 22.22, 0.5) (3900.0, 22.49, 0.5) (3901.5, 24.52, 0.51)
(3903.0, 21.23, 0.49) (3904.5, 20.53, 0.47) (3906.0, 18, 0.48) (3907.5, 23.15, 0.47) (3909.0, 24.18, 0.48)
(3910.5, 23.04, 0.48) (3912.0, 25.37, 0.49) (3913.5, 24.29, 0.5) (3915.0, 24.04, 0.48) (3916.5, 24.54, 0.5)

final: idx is 24.52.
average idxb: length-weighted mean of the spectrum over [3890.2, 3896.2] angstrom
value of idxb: 20.8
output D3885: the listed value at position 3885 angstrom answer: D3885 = 19.06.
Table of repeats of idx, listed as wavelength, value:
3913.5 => 24.29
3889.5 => 13.8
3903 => 21.23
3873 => 20.19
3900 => 22.49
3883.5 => 22.24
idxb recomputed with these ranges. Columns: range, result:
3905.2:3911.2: 22.1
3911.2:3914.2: 24.8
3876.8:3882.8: 21.6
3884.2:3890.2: 16.2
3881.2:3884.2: 22.3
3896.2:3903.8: 22.9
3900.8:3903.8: 22.8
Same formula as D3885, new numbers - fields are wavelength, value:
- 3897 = 24.25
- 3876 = 24.42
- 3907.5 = 23.15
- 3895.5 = 21.3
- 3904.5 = 20.53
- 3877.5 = 19.36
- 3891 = 19.26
